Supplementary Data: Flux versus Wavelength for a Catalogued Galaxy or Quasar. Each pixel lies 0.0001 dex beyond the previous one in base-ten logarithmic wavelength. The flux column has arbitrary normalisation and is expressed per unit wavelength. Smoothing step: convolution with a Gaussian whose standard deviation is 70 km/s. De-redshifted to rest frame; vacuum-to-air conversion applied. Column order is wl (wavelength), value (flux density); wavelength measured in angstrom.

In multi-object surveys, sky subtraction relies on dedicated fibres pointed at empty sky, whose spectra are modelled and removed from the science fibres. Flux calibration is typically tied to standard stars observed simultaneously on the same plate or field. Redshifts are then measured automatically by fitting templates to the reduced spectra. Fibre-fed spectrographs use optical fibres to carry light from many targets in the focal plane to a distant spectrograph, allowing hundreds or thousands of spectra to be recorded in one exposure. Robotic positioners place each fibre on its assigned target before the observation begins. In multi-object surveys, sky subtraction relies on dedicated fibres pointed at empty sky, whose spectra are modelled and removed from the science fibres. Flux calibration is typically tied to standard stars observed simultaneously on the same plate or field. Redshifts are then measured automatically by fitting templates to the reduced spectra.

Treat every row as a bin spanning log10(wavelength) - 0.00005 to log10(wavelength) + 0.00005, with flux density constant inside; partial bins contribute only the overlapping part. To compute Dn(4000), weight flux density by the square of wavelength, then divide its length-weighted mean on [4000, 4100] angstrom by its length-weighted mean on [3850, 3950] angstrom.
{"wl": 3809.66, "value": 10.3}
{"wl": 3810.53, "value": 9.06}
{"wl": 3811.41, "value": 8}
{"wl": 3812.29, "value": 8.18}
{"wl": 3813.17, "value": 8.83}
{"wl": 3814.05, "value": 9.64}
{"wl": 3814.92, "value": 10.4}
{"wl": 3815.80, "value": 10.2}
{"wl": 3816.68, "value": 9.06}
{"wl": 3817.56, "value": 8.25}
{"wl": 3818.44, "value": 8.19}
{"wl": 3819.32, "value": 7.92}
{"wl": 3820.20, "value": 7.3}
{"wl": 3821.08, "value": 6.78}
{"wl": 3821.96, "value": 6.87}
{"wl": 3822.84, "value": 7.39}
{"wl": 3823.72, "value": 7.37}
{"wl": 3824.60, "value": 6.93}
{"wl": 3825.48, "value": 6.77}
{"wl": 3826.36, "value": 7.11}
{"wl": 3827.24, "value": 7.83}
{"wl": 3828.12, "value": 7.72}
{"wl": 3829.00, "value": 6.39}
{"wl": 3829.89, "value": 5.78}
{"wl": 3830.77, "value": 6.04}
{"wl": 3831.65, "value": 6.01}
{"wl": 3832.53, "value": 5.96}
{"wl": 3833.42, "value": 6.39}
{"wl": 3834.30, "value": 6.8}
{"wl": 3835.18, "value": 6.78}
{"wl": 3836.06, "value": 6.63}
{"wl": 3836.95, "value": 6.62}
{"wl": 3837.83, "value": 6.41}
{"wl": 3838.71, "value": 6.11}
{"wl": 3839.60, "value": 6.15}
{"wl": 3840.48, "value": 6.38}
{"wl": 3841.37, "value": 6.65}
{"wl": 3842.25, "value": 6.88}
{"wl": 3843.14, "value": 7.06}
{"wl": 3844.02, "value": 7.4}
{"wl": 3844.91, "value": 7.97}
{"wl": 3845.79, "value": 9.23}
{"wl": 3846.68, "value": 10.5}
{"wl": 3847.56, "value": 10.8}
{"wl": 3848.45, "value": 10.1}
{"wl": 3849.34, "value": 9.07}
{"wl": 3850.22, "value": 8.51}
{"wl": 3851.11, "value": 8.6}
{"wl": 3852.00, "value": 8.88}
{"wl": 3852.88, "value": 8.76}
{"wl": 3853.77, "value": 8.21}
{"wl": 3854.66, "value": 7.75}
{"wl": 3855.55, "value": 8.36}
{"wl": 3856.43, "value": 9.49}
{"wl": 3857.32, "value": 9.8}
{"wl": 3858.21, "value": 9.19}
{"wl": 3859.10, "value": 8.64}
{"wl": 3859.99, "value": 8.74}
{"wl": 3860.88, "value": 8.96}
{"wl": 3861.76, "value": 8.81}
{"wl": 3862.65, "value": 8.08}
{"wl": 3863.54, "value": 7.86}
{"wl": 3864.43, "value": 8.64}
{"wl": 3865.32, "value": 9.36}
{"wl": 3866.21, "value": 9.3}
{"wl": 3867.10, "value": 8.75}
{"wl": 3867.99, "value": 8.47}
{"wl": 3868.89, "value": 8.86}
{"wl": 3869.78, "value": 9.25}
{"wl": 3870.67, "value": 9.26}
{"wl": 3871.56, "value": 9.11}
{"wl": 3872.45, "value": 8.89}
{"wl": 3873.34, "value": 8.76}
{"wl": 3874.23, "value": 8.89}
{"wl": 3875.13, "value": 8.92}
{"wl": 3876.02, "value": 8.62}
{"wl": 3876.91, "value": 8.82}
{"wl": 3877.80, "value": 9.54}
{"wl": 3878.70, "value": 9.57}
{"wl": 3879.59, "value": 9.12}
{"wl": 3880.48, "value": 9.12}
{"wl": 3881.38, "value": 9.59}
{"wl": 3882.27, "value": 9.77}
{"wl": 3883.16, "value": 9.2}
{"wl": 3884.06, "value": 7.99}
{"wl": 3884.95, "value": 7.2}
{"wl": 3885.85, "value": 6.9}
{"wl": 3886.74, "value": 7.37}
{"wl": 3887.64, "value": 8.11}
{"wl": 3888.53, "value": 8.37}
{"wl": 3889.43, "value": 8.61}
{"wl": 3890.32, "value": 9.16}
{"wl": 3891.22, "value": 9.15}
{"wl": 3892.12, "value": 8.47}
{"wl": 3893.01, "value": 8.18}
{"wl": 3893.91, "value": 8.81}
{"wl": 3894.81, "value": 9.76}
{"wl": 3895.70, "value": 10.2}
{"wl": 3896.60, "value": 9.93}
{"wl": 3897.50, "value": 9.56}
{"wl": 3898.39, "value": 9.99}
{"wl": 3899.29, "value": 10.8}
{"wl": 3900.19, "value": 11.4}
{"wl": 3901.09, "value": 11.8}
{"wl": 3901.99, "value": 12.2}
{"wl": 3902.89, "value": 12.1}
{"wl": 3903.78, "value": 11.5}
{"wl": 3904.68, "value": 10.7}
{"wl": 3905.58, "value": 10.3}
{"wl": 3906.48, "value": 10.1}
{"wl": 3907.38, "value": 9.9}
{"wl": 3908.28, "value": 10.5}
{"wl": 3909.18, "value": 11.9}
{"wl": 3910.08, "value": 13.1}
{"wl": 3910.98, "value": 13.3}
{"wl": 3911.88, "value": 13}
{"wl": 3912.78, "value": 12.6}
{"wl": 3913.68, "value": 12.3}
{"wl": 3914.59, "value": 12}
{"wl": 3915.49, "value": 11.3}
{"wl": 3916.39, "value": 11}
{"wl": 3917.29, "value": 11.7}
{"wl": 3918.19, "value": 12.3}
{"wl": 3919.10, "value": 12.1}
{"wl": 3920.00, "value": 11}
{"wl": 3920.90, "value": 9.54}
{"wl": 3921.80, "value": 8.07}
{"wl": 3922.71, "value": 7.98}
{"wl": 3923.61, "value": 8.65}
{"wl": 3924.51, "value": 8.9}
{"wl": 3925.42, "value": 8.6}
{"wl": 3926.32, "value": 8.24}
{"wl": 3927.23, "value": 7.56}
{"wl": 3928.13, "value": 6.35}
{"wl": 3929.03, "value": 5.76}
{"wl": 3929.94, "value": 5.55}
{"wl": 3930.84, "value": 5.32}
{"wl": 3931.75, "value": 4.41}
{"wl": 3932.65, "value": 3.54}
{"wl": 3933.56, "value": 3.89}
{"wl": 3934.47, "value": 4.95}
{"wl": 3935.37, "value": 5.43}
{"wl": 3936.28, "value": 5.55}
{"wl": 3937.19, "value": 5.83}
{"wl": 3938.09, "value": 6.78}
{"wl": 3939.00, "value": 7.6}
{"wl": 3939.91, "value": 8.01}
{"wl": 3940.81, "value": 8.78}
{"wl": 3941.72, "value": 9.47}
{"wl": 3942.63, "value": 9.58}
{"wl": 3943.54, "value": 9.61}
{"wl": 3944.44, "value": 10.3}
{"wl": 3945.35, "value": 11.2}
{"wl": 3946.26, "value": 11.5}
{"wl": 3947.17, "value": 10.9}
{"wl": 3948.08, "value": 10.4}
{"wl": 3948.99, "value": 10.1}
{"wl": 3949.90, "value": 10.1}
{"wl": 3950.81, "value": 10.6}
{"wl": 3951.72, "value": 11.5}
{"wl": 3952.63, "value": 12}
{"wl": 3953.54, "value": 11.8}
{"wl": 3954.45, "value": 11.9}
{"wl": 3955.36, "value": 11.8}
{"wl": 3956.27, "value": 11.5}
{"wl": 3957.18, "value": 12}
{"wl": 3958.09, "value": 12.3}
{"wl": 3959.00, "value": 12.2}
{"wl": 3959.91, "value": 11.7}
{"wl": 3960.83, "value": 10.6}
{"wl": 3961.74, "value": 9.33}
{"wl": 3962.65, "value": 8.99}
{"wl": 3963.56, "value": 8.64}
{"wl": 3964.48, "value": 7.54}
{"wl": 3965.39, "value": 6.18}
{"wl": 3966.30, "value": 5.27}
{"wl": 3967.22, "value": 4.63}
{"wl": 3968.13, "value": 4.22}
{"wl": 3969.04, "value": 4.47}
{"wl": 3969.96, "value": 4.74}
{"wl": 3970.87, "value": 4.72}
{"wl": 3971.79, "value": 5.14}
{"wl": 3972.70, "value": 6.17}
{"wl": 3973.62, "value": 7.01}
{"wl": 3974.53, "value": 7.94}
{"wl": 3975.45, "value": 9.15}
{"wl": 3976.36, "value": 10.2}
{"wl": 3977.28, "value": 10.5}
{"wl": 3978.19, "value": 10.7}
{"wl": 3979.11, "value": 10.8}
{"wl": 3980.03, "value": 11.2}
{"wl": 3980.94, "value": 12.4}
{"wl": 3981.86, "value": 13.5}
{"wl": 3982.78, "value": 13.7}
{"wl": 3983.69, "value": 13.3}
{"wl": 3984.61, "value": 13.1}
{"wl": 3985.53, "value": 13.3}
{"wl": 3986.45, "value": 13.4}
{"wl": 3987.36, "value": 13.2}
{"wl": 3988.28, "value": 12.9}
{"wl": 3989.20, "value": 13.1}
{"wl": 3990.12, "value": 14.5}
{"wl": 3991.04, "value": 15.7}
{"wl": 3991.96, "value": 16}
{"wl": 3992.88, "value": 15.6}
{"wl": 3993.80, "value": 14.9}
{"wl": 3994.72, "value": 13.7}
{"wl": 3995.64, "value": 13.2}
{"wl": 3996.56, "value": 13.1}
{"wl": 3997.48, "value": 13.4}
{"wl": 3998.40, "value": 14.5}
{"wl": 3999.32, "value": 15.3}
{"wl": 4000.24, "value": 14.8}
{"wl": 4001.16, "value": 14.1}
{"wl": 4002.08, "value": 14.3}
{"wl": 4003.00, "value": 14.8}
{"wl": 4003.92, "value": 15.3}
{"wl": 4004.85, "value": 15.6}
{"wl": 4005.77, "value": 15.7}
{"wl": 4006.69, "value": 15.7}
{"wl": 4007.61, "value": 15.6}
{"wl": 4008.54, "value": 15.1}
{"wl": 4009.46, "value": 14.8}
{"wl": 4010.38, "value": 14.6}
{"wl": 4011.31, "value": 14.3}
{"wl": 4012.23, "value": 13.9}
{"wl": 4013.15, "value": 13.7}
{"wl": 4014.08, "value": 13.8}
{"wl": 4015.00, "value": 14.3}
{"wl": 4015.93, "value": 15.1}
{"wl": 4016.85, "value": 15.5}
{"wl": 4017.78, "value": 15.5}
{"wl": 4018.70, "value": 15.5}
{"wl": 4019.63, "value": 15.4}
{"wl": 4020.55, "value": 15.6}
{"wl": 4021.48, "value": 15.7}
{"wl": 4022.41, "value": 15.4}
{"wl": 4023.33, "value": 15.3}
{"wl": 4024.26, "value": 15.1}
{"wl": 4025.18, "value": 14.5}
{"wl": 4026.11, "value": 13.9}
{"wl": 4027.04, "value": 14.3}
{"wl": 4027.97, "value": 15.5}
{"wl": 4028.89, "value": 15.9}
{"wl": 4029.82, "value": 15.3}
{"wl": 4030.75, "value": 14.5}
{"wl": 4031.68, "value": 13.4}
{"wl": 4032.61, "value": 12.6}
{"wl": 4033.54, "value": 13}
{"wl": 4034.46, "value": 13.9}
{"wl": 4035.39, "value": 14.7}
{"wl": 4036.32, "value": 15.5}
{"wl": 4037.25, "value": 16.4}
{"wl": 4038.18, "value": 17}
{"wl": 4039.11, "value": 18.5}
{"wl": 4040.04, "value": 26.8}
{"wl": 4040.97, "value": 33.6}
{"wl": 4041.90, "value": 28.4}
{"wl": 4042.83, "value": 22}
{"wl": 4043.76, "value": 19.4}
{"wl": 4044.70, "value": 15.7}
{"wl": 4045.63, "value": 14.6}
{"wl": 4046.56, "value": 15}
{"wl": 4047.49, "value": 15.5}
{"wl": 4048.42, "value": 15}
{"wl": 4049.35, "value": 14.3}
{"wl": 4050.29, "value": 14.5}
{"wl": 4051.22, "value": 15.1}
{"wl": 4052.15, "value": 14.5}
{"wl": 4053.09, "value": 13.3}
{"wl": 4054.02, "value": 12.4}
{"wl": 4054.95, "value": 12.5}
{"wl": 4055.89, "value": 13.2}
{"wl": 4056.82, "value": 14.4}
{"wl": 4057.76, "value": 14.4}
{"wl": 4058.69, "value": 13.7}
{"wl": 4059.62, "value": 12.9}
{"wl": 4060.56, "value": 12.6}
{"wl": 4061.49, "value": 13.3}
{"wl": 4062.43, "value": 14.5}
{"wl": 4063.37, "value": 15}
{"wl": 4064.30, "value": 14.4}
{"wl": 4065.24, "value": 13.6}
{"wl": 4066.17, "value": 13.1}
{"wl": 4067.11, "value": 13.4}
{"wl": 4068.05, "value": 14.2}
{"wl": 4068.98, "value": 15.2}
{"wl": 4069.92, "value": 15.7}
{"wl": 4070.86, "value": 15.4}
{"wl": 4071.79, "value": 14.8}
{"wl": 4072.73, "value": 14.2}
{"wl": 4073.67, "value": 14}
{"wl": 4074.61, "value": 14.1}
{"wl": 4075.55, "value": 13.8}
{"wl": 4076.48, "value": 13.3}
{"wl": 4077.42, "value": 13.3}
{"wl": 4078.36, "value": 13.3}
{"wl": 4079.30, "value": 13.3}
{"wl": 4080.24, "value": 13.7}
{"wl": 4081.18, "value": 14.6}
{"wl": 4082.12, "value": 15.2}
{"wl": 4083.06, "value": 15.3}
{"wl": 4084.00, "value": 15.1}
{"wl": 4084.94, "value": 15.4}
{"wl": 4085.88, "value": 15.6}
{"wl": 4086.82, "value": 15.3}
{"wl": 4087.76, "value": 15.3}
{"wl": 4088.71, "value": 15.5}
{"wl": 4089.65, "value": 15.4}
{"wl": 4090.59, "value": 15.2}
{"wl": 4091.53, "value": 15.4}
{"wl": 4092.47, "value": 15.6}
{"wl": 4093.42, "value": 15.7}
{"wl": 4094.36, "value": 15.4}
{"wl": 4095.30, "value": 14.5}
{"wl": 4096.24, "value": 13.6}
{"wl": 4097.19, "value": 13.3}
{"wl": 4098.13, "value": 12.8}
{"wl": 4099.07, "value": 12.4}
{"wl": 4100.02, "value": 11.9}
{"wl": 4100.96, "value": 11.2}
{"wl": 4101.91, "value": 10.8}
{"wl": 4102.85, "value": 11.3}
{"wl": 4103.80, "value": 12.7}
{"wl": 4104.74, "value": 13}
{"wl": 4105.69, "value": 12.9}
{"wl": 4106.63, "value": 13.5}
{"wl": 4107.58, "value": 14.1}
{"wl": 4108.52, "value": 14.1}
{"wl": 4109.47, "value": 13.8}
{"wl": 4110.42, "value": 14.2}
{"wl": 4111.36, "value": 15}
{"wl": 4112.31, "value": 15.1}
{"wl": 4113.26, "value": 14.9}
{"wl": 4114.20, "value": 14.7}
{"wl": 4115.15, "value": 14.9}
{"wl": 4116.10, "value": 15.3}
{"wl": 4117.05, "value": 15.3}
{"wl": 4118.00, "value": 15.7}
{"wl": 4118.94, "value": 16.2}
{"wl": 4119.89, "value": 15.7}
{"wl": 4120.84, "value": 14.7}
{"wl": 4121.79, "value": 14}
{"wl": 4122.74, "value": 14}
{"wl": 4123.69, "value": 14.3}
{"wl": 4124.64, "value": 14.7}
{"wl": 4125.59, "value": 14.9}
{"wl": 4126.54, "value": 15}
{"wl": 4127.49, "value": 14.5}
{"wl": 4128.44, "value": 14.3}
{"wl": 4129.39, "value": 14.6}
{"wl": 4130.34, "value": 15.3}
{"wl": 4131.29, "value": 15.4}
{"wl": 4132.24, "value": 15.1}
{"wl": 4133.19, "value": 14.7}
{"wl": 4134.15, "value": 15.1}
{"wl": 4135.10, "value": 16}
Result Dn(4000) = 1.8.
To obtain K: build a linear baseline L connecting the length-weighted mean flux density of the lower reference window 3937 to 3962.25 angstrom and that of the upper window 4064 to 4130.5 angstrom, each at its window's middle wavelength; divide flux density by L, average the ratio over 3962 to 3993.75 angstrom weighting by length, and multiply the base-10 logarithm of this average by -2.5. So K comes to 0.11 mag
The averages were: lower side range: 10.4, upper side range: 14.3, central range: 10.1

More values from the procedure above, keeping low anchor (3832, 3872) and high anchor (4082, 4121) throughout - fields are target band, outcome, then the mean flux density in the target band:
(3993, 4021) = -0.22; 14.7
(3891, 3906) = -0.10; 10.3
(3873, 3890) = 0.03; 8.66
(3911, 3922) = -0.18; 11.6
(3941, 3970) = 0.11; 9.65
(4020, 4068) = -0.21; 15.6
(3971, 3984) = 0.14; 9.95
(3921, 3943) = 0.42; 6.9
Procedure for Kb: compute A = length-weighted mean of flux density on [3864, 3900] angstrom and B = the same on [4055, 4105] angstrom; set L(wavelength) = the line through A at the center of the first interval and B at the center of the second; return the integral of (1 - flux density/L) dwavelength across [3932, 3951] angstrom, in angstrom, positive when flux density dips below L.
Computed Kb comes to 4.2 angstrom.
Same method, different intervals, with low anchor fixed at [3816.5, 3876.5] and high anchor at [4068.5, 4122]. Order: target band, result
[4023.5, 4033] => -1.5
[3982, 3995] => -2.7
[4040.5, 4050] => -4.5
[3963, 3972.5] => 4.7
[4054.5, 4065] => -0.2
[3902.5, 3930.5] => -1.4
